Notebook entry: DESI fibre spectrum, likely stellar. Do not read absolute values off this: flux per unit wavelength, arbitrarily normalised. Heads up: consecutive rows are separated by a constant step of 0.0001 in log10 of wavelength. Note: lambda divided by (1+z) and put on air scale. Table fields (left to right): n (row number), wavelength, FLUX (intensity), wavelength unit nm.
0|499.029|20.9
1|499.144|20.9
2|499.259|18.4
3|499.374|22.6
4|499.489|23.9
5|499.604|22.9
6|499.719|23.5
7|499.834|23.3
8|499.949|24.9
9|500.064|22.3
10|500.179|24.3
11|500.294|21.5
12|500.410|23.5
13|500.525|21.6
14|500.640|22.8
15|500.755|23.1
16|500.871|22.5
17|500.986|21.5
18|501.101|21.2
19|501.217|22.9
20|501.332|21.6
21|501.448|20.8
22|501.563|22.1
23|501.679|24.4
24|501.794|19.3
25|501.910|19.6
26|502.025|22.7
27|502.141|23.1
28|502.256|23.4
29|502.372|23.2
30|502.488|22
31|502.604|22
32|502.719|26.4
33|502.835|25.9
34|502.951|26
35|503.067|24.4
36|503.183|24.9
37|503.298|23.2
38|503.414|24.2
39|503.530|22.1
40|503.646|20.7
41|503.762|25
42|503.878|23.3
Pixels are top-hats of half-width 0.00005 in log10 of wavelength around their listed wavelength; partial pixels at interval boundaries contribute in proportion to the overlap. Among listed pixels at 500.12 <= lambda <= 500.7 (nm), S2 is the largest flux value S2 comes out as 24.3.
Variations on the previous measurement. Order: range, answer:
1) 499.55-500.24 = 24.9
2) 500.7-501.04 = 23.1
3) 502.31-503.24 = 26.4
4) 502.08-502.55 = 23.4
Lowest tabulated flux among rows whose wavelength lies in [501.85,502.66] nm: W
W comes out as 19.6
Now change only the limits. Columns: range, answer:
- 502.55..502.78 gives 22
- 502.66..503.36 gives 23.2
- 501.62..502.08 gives 19.3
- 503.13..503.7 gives 20.7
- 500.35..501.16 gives 21.2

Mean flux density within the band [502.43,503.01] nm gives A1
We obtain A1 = 24.4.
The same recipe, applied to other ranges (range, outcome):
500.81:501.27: 22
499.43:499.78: 23.4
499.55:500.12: 23.4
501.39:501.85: 21.7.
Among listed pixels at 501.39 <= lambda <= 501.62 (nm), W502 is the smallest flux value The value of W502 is 20.8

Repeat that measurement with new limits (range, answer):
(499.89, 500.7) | 21.5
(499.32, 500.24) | 22.3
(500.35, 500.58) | 21.6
